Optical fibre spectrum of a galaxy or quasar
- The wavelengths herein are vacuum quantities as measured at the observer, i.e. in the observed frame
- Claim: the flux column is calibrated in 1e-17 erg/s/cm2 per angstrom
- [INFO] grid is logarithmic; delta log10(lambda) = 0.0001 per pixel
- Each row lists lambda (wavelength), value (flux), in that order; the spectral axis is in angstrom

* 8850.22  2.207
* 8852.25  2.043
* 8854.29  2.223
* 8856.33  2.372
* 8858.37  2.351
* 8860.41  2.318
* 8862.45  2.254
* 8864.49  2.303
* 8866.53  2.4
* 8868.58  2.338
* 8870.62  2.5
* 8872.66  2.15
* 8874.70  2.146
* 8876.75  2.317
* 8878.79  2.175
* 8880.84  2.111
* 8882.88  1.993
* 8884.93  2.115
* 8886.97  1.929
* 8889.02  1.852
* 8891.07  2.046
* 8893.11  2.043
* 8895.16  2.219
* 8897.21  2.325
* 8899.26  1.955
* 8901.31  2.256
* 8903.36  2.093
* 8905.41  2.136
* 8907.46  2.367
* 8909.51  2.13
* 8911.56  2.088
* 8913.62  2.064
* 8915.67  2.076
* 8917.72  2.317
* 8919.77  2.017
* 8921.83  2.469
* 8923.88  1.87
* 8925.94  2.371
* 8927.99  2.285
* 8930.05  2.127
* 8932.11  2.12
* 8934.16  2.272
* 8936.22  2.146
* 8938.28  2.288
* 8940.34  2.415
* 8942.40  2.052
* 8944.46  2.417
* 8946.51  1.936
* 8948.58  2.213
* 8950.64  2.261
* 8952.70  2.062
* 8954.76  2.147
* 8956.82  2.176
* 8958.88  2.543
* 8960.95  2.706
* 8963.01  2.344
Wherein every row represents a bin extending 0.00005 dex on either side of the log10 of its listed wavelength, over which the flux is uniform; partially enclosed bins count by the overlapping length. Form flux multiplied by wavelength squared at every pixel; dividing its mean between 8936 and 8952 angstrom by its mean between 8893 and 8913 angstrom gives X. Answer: 1.03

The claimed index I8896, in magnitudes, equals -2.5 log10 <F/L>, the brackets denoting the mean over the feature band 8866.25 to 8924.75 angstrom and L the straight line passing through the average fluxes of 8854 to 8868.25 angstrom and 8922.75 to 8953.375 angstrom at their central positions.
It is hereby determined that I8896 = 0.05 mag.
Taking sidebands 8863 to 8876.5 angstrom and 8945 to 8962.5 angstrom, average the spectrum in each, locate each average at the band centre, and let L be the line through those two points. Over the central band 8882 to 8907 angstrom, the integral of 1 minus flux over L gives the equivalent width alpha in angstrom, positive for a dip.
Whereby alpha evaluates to 2.2 angstrom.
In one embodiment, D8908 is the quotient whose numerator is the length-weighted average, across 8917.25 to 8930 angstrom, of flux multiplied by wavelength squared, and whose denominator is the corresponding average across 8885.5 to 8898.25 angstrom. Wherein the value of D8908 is 1.1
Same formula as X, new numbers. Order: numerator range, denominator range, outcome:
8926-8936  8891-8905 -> 1.04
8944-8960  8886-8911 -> 1.06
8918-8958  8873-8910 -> 1.04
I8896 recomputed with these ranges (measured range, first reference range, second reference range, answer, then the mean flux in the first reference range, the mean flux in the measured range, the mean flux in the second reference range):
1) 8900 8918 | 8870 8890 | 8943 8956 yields -0.009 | 2.12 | 2.16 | 2.17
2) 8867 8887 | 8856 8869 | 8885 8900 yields 0.002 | 2.33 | 2.2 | 2.06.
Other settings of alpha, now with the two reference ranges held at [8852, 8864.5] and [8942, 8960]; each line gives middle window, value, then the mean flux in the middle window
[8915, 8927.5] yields 0.2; 2.2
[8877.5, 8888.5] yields 1.0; 2.06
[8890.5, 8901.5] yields 0.6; 2.14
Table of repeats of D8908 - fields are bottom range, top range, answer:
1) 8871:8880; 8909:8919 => 0.97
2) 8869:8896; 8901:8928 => 1.03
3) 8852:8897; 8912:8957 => 1.01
